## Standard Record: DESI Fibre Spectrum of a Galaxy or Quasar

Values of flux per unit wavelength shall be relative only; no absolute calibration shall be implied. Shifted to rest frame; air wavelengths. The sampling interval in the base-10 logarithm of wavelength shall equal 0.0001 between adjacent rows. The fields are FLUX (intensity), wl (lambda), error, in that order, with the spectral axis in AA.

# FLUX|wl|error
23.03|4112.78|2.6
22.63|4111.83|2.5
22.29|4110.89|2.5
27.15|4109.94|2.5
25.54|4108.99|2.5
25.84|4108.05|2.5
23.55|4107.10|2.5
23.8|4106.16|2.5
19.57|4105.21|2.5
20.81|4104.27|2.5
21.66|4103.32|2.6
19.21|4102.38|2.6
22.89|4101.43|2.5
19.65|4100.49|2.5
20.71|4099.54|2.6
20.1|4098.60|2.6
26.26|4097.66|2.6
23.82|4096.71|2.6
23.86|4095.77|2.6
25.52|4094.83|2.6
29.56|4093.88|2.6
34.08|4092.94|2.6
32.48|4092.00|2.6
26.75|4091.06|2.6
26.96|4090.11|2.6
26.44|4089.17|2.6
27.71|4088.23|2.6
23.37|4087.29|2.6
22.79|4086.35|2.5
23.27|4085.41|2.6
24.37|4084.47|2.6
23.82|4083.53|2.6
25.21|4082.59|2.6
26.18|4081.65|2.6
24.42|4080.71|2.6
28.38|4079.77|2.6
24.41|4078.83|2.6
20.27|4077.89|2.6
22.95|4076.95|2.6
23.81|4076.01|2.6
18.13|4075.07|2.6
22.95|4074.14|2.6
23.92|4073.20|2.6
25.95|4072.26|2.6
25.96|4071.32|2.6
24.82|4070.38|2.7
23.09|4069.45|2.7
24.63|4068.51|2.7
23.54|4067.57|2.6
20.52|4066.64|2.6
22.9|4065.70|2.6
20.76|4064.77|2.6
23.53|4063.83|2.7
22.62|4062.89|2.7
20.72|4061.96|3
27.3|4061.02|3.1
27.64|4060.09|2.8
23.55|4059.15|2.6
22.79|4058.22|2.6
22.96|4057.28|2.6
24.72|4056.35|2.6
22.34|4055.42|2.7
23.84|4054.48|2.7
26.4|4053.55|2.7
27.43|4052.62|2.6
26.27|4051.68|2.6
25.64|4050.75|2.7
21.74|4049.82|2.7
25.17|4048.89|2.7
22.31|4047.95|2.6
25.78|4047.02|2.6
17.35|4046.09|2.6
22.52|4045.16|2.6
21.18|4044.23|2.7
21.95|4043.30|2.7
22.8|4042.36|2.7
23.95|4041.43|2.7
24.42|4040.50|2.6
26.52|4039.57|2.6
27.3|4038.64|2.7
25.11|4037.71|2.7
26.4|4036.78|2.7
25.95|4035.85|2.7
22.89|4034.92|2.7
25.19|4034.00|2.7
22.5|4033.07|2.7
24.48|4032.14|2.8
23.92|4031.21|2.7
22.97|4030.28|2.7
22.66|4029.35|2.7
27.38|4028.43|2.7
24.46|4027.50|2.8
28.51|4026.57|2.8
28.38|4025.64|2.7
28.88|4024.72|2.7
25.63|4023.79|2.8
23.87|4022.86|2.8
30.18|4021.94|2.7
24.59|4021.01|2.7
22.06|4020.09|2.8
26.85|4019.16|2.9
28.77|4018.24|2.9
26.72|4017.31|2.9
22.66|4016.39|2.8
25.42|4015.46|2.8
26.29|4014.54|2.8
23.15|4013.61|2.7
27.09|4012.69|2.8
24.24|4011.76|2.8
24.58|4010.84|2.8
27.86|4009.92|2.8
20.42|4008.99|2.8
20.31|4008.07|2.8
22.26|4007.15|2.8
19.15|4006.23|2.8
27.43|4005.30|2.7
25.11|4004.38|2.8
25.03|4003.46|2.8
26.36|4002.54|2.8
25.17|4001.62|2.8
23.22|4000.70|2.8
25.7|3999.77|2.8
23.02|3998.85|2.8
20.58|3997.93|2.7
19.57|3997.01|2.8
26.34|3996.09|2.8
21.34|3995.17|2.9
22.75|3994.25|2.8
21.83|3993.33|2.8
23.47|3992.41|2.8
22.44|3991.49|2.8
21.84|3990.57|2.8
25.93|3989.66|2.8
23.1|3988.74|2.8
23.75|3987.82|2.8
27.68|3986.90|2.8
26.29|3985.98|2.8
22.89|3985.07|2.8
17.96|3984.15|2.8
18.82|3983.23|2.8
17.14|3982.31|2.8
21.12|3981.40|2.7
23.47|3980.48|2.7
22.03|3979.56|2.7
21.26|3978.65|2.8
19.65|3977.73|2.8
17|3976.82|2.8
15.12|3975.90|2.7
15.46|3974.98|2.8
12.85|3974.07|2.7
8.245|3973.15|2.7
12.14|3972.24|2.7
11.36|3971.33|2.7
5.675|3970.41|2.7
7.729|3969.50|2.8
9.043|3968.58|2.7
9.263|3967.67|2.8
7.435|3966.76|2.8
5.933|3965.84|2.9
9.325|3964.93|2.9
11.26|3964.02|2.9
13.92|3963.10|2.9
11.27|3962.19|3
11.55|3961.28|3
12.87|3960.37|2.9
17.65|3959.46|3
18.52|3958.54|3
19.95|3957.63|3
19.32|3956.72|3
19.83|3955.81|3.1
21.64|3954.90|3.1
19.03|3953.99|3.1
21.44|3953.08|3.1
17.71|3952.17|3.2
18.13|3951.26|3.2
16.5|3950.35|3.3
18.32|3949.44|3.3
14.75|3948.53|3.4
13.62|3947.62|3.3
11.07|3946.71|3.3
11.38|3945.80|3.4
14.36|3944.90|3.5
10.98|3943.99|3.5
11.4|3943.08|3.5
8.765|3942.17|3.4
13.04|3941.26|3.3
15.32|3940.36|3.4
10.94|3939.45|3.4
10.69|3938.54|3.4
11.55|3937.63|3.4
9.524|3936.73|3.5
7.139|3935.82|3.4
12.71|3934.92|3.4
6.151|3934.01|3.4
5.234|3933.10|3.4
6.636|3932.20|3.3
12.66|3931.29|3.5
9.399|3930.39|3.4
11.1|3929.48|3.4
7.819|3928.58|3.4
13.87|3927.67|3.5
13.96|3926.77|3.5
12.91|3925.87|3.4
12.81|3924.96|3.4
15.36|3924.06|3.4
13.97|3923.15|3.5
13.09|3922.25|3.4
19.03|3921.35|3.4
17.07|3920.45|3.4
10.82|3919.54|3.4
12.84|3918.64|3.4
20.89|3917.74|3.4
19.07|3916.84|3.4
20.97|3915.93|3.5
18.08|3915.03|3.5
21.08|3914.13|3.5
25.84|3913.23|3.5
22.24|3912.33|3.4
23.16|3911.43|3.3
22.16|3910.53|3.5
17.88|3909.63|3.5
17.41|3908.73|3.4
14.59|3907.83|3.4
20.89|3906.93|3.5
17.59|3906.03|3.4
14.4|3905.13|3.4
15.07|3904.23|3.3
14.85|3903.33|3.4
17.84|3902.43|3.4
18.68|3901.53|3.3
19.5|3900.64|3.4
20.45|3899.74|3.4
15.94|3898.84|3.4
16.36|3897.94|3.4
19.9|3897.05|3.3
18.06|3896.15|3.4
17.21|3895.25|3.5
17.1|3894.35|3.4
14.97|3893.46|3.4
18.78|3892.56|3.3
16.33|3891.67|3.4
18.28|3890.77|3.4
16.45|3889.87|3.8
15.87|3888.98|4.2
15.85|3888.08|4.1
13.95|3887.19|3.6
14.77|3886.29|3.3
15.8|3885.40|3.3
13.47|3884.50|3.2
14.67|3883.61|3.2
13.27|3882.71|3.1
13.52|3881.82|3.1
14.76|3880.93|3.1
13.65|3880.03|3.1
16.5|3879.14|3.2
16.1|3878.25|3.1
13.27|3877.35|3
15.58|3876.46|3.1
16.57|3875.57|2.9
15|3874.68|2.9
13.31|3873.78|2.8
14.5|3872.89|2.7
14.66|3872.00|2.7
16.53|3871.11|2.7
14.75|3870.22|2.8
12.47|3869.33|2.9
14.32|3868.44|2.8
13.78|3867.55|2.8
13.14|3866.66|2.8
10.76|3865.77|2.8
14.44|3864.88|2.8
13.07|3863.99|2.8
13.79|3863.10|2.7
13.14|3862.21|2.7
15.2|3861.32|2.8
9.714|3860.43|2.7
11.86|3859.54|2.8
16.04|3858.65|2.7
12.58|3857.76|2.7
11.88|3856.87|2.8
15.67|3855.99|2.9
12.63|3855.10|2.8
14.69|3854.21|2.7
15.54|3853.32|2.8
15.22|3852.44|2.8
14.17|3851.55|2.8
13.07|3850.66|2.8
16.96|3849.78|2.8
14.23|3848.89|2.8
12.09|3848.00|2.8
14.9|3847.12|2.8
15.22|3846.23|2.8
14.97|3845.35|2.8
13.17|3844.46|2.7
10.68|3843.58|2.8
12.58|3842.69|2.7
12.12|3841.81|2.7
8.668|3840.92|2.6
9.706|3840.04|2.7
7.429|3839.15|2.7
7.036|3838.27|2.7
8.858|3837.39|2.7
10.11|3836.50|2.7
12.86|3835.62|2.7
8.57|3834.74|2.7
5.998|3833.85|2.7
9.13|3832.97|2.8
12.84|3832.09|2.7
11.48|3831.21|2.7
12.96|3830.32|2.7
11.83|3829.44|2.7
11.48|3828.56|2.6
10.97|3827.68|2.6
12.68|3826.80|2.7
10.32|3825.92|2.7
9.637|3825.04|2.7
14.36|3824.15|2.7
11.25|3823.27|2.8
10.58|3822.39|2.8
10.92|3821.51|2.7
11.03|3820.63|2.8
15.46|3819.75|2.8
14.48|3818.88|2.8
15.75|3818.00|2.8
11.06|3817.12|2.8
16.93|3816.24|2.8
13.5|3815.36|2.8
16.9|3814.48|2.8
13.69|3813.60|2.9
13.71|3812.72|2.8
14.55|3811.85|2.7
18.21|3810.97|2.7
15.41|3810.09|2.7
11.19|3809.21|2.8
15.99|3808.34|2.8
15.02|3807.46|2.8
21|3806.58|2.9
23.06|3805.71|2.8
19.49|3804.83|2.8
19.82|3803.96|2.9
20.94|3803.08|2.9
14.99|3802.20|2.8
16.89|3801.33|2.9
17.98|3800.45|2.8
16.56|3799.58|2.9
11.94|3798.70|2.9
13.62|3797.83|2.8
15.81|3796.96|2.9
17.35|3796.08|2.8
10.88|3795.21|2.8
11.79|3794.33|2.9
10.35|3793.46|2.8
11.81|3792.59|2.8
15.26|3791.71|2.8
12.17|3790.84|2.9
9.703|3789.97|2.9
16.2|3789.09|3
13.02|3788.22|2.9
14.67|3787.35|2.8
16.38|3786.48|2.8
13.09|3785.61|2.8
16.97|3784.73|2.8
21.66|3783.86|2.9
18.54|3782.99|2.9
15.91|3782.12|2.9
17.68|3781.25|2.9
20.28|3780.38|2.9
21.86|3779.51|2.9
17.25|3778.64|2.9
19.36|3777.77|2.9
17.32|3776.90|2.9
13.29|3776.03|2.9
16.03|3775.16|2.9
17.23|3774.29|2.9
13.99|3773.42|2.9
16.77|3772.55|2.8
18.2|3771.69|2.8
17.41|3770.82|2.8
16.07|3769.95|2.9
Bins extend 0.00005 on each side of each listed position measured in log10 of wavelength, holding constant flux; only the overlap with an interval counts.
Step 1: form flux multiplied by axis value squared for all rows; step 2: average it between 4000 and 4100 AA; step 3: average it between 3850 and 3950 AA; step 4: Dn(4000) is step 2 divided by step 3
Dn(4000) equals 1.80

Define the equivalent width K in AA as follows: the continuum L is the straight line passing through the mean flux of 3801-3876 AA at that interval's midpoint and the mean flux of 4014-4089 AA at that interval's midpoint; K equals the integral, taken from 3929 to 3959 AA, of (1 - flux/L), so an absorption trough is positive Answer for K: 8.5 AA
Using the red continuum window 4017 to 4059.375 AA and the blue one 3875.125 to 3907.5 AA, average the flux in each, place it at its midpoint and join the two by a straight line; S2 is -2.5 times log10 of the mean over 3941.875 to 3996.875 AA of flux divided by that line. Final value 0.239 mag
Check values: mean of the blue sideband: 16.3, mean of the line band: 16.8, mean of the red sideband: 24.7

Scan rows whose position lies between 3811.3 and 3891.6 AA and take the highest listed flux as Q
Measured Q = 18.28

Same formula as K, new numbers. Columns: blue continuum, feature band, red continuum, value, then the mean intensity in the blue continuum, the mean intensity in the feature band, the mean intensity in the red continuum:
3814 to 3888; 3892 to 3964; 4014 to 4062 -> 9.2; 13.1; 15.4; 24.8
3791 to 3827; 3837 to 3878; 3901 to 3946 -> 3.7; 14.7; 13.3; 14.5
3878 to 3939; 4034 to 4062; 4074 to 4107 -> -2.7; 15.4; 24.2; 24.2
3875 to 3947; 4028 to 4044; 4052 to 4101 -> -1.7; 15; 24.4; 24.4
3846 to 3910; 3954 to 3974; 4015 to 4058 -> 7.5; 15.2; 12.7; 24.7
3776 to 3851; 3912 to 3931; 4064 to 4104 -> 2.4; 14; 15.7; 24.2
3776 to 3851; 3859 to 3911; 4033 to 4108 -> 4.0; 14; 15.6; 24.1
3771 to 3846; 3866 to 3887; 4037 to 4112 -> 2.8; 14.2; 14.5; 24.1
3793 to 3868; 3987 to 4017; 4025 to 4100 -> -3.0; 13.4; 23.7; 24.5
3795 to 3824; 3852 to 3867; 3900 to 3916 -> 3.2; 15.4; 13.5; 19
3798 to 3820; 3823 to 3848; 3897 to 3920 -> 8.4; 16.2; 11.2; 18.4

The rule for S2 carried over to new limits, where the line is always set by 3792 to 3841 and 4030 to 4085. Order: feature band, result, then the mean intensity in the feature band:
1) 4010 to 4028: -0.17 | 26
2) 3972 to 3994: 0.03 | 20.2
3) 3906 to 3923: -0.06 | 18.6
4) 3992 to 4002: -0.08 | 23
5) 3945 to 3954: 0.20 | 16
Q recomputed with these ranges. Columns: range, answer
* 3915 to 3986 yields 26.29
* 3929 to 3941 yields 15.32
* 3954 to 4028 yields 30.18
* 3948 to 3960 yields 21.64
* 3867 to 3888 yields 16.57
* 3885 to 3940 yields 25.84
